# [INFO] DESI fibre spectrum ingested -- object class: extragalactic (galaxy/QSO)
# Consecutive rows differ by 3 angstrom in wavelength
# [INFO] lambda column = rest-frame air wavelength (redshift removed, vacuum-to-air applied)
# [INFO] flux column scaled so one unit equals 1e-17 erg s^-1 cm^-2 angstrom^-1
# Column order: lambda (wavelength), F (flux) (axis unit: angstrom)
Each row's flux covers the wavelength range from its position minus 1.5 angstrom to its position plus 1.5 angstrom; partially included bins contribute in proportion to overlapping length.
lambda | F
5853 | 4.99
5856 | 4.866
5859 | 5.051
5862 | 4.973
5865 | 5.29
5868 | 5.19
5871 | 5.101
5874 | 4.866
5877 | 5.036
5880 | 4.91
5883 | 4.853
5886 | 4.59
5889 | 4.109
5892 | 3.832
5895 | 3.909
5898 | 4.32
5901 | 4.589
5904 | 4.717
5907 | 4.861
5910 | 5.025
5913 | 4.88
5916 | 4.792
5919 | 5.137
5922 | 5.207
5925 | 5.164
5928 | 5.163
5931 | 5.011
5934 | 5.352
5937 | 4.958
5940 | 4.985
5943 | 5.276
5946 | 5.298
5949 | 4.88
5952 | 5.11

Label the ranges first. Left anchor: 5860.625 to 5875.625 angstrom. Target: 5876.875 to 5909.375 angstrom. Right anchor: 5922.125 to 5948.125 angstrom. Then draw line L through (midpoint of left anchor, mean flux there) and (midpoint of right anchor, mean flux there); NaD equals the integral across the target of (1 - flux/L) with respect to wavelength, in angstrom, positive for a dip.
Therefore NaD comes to 3.79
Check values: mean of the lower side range 5.08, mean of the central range 4.51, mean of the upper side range 5.15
